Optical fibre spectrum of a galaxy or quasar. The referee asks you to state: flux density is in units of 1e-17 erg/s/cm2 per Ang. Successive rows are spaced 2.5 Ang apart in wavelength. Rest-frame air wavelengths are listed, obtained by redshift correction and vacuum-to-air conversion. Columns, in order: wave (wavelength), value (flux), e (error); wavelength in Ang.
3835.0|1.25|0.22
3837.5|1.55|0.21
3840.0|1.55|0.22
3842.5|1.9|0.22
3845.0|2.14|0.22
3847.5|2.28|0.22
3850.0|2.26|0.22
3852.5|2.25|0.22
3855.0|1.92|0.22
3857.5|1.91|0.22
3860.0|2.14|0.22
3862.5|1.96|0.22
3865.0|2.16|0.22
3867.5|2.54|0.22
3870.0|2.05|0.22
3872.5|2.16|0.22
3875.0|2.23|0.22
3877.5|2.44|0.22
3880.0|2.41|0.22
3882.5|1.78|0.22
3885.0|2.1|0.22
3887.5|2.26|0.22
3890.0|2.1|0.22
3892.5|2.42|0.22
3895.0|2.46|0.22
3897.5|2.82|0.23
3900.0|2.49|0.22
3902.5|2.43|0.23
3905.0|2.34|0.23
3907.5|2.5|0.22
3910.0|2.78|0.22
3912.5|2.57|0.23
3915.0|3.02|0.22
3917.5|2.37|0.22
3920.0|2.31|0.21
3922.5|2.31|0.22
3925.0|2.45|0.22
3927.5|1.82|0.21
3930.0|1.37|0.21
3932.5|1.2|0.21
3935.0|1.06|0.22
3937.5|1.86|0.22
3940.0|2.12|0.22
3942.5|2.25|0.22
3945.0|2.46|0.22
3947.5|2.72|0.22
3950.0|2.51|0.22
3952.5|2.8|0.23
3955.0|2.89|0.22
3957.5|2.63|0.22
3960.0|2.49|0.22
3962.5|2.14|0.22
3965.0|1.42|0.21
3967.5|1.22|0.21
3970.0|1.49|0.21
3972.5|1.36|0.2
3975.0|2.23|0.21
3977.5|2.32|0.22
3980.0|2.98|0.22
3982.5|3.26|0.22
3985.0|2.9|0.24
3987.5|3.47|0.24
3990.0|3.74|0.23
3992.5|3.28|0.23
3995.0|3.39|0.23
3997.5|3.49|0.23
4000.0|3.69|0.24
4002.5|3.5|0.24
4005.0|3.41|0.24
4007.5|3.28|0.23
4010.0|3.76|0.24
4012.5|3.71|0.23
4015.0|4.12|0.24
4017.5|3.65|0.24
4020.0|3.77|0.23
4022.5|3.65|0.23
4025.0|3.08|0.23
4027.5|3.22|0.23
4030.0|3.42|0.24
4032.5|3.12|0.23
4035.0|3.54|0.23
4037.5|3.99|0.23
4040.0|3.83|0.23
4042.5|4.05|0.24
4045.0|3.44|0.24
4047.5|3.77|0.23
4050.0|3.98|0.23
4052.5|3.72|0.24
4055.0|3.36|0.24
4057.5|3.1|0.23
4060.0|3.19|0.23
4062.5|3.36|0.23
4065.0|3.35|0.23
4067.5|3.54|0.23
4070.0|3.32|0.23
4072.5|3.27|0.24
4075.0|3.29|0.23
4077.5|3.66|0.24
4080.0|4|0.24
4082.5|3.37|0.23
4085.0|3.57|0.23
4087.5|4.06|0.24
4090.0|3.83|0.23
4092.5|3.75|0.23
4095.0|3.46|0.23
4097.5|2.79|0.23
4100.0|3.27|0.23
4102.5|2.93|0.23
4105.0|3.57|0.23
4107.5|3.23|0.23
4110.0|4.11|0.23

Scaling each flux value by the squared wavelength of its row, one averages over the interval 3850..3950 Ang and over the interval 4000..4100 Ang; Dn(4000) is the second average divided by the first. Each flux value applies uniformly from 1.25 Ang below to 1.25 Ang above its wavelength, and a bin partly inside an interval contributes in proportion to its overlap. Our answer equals 1.72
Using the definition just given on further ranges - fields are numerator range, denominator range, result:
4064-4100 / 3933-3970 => 1.75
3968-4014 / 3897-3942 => 1.44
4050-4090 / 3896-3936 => 1.69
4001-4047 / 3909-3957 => 1.66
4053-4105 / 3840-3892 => 1.79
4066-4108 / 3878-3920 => 1.57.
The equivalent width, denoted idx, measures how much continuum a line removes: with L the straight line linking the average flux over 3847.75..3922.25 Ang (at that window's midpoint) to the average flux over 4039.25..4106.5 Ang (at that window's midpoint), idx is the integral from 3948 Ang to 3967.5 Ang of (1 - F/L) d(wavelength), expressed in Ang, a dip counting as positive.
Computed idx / 3.0 Ang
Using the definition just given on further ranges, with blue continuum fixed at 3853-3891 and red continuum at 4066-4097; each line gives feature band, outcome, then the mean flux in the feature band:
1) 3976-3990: -0.65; 3.04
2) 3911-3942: 5.63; 2.05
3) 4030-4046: -1.80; 3.65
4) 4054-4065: 0.52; 3.26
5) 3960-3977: 6.47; 1.74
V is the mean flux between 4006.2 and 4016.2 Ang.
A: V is 3.71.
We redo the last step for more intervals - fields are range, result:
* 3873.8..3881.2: 2.36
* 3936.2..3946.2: 2.17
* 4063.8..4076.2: 3.35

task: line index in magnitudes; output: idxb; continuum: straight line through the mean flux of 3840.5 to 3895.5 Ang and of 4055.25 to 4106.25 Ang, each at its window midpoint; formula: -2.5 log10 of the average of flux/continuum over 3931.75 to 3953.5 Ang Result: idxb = 0.228 mag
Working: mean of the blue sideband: 2.16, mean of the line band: 2.12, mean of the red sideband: 3.43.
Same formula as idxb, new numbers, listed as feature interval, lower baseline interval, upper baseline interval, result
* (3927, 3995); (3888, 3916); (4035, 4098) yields 0.249 mag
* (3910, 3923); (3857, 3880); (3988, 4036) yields 0.035 mag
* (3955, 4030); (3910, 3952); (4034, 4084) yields -0.046 mag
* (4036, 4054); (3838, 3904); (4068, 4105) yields -0.182 mag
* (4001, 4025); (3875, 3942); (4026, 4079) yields -0.151 mag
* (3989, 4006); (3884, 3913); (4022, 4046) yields -0.084 mag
